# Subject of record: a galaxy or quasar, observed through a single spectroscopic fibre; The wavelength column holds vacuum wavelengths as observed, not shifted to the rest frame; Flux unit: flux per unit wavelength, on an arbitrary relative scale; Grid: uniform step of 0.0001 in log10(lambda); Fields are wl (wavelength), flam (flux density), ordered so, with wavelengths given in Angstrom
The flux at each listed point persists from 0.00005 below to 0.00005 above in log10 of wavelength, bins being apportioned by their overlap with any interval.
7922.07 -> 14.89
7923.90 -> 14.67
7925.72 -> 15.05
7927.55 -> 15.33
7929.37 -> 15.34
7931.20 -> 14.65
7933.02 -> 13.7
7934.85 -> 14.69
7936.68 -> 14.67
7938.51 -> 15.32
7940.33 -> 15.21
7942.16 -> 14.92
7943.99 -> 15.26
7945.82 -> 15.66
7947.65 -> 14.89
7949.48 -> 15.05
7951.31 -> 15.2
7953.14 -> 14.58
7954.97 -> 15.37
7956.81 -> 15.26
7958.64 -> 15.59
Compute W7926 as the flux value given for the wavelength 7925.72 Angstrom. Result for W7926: 15.05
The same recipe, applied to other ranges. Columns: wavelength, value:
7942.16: 14.92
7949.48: 15.05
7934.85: 14.69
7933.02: 13.7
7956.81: 15.26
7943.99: 15.26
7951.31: 15.2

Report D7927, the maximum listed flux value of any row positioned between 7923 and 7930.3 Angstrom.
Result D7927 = 15.34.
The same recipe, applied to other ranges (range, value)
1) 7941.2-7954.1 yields 15.66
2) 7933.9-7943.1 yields 15.32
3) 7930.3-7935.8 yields 14.69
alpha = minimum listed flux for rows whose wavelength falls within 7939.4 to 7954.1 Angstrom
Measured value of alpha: 14.58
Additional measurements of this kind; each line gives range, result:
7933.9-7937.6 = 14.67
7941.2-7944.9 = 14.92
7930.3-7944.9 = 13.7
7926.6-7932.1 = 14.65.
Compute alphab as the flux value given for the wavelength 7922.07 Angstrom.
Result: 14.89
